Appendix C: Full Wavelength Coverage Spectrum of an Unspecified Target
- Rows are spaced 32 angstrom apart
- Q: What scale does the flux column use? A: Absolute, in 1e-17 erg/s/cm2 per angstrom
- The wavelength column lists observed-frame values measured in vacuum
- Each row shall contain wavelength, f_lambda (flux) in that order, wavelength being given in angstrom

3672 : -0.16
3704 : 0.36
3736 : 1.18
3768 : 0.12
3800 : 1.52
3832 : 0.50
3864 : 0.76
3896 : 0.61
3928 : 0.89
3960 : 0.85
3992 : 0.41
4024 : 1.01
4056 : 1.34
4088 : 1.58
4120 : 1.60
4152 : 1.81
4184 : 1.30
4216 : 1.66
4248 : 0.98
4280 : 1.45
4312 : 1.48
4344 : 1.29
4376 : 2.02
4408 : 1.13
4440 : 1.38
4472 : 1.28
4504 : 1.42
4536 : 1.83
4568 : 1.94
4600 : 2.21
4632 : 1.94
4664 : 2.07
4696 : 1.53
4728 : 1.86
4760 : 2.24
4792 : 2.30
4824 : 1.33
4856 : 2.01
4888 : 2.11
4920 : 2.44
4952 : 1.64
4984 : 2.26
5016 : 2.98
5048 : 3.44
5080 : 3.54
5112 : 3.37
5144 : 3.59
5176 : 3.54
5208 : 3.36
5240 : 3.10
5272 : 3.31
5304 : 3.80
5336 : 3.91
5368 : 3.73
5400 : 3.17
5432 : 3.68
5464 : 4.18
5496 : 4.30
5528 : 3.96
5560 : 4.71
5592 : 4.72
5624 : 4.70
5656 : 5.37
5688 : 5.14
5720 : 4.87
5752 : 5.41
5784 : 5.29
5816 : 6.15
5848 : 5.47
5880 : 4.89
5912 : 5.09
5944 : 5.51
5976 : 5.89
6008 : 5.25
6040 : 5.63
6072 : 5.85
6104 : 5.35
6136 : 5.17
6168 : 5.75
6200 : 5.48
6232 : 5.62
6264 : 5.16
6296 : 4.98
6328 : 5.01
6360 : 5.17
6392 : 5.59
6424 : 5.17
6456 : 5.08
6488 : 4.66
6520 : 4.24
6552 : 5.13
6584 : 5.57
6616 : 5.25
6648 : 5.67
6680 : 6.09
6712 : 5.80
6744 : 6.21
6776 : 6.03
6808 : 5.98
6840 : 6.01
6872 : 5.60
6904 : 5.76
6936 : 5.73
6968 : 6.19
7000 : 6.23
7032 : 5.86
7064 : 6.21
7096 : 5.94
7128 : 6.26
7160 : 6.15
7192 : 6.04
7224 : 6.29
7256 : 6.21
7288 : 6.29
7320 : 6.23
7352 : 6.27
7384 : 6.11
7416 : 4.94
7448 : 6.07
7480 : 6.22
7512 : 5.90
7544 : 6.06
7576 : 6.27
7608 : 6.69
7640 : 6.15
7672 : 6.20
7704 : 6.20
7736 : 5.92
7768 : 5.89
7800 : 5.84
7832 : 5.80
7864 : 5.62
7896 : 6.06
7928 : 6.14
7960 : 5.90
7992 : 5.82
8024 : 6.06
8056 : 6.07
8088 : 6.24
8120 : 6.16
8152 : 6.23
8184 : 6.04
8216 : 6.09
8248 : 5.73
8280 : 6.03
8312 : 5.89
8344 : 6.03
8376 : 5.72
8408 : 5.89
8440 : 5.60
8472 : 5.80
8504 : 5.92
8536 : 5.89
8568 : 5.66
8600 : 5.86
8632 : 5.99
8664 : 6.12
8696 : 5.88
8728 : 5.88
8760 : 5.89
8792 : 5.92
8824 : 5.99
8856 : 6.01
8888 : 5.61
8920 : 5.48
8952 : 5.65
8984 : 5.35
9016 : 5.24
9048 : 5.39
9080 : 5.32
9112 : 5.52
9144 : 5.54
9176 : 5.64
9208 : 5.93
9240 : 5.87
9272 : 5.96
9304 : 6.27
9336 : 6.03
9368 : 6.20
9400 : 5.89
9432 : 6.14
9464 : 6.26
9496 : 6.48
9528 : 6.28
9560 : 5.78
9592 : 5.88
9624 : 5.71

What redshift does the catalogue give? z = 0.258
